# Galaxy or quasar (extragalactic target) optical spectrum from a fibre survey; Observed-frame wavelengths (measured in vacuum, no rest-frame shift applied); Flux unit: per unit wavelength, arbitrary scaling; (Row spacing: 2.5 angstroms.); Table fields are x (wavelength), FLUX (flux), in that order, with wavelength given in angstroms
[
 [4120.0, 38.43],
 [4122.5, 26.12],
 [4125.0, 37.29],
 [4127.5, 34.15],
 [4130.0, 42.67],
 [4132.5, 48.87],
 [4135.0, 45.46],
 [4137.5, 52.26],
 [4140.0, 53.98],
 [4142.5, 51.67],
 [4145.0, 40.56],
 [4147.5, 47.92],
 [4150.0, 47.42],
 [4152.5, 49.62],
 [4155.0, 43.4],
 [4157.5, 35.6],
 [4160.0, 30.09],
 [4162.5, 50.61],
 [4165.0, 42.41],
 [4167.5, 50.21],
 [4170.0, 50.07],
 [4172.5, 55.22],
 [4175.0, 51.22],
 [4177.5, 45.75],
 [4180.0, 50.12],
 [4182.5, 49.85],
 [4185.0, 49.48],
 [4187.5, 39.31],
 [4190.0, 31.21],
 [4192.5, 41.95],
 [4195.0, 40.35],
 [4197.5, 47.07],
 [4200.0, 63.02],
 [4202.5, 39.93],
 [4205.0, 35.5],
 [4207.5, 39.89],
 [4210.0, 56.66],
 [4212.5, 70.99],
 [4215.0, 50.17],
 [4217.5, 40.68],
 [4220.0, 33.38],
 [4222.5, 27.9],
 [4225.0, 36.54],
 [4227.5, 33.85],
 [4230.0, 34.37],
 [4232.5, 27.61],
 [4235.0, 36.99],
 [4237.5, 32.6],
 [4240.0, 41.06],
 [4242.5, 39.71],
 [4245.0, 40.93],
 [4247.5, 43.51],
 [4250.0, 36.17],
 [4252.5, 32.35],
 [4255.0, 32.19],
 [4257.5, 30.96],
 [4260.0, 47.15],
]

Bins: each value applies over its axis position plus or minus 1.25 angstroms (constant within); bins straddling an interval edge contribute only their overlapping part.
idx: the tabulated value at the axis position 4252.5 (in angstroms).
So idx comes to 32.35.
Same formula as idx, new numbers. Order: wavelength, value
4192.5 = 41.95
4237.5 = 32.6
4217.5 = 40.68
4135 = 45.46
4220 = 33.38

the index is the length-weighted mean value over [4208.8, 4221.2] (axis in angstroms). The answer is 50.4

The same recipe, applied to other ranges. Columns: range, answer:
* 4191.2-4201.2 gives 47.9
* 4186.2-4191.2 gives 35.4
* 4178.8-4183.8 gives 50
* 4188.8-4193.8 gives 36.7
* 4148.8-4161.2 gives 41.2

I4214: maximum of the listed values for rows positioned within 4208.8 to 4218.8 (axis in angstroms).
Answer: 70.99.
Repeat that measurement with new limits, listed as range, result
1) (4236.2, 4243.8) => 41.06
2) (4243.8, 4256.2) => 43.51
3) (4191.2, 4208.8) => 63.02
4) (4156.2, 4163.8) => 50.61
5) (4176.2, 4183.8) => 50.12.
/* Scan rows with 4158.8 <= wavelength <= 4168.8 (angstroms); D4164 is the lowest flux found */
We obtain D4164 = 30.09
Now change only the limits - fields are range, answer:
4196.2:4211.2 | 35.5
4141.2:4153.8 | 40.56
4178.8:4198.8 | 31.21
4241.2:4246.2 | 39.71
